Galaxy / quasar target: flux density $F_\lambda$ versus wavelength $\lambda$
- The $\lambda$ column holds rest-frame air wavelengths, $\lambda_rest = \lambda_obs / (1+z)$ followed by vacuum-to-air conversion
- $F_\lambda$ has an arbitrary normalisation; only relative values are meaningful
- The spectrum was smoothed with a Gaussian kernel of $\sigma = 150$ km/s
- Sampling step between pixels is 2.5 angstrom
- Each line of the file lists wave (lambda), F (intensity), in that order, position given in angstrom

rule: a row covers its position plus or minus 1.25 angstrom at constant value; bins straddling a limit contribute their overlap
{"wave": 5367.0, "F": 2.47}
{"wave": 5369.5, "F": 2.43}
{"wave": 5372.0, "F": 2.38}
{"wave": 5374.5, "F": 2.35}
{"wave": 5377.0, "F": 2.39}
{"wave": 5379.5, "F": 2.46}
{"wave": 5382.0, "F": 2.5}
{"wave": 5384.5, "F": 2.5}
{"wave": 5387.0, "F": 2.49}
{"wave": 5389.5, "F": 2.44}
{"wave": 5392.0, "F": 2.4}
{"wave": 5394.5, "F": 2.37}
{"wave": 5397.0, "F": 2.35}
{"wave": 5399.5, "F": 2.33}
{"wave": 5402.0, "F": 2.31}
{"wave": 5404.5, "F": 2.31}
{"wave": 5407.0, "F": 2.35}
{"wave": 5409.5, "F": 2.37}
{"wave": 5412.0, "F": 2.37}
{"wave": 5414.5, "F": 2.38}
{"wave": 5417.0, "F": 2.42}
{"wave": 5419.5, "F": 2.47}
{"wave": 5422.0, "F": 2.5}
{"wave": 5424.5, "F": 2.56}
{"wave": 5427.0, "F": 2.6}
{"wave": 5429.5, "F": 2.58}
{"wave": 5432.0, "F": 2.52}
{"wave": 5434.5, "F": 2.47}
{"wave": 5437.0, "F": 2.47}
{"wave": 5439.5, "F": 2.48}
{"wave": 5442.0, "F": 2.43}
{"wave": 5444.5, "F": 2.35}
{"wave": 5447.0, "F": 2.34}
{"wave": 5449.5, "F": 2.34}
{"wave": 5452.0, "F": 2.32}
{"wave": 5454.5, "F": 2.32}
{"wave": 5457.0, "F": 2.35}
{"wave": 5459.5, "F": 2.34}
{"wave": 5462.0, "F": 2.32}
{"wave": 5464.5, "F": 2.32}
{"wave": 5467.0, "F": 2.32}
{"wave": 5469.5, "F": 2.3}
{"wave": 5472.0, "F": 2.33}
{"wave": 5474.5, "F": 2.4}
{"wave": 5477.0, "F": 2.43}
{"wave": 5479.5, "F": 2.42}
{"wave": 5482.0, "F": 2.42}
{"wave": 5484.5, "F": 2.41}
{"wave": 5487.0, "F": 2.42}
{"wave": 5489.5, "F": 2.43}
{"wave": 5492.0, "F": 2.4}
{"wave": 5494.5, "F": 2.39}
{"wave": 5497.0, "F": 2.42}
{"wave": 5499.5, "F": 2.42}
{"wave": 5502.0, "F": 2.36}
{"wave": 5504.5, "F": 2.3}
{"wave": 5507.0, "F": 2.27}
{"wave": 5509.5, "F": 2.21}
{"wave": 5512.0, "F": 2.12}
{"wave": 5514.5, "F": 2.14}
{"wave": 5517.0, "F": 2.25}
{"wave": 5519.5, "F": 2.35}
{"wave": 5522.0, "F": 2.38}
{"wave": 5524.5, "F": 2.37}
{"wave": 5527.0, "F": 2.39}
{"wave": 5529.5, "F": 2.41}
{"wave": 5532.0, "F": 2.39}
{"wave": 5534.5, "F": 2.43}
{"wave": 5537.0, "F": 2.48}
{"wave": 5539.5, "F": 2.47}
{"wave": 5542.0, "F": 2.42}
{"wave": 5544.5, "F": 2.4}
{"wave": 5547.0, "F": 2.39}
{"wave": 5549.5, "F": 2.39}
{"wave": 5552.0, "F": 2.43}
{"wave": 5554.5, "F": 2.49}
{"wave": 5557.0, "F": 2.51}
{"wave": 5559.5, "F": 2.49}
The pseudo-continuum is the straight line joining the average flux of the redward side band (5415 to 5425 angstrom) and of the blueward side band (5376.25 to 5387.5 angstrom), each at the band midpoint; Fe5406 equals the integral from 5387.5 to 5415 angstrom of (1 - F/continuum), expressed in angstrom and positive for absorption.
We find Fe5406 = 1.2 angstrom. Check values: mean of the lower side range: 2.47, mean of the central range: 2.36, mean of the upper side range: 2.47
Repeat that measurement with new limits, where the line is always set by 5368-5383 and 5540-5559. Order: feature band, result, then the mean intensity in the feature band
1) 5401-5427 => 0.1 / 2.41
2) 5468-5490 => 0.3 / 2.39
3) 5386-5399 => 0.1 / 2.4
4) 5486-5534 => 1.8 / 2.34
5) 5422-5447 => -0.7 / 2.49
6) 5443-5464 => 0.8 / 2.34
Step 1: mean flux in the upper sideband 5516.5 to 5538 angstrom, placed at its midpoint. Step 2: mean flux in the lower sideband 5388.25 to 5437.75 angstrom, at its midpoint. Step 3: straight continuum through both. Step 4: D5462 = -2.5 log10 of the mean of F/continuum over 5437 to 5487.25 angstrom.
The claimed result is 0.02 mag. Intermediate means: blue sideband 2.43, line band 2.37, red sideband 2.39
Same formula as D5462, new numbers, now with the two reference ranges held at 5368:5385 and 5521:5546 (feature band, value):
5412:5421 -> 0.003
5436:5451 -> 0.010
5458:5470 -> 0.045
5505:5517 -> 0.102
